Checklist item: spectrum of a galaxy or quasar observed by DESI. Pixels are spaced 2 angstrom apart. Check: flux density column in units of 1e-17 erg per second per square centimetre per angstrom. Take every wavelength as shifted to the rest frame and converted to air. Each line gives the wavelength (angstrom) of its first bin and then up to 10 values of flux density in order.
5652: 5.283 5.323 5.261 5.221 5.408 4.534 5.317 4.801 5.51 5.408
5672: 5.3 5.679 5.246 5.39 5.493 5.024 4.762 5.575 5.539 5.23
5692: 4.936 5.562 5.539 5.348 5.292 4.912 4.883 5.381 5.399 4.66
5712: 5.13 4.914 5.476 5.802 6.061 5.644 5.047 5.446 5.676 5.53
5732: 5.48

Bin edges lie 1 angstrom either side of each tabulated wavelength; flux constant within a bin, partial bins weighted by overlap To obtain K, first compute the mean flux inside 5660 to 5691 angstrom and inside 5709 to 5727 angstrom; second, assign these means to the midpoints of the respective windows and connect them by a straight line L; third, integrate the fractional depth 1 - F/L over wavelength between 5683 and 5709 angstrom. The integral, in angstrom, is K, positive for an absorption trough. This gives 0.2 angstrom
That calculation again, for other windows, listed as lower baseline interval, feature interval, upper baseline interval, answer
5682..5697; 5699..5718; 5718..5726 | 1.1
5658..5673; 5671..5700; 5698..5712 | -1.0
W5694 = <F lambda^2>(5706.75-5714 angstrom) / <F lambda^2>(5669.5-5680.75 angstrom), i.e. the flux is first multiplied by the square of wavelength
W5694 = 0.94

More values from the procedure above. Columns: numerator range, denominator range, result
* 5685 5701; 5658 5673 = 1.05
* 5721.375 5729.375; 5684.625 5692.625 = 1.04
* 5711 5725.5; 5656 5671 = 1.07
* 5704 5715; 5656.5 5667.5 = 1.02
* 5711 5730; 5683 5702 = 1.04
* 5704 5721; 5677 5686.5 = 1.03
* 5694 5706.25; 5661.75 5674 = 1.01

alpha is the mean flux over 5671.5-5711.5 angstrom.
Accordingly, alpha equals 5.26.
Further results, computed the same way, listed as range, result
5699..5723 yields 5.3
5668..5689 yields 5.35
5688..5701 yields 5.33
